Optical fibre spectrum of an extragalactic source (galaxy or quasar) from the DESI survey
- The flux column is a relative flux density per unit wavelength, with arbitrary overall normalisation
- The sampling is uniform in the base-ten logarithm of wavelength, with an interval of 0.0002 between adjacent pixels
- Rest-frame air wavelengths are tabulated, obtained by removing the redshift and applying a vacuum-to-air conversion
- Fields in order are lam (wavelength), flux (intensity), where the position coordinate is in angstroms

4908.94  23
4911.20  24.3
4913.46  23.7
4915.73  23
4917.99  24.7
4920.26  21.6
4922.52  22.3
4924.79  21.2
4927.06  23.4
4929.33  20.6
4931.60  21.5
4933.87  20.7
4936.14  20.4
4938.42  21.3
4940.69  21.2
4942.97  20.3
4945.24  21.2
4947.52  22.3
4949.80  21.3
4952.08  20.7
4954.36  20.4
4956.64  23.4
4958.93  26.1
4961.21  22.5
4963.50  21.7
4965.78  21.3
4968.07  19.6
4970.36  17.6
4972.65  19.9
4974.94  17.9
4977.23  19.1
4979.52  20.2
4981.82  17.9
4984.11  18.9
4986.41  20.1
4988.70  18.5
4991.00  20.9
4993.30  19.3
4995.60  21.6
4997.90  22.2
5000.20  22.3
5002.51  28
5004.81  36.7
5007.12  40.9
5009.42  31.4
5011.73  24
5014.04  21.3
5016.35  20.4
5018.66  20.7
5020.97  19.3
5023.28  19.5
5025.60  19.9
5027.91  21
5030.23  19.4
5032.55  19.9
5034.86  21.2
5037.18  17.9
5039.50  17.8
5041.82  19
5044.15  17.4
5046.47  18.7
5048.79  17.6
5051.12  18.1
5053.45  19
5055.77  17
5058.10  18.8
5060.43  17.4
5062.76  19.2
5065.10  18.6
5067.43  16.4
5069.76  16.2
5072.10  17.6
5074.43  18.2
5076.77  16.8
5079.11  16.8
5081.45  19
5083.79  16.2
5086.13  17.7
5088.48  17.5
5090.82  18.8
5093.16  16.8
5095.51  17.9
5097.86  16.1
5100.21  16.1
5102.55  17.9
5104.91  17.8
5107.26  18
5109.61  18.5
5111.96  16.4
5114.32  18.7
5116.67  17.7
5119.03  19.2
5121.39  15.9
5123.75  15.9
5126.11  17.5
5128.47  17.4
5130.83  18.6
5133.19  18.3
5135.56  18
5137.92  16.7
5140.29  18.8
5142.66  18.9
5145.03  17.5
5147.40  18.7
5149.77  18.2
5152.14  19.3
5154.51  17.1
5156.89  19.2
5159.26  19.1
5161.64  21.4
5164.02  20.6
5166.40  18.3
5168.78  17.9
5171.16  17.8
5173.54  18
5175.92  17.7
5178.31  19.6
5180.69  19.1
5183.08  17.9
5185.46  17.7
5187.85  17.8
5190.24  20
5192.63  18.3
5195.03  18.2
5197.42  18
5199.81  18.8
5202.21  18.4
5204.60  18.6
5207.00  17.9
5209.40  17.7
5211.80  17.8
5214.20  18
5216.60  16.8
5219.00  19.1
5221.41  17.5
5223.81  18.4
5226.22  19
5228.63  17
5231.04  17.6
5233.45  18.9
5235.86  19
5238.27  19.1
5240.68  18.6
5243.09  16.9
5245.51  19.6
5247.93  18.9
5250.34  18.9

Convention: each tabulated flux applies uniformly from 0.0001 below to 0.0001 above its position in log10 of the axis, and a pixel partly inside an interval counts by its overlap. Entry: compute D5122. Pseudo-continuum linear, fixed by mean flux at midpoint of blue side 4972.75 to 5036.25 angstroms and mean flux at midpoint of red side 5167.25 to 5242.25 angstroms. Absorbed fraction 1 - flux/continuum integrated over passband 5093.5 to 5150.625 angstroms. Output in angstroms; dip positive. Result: 6.4 angstroms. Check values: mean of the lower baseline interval 22.3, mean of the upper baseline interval 18.3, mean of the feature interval 17.7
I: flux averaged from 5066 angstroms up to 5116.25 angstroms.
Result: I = 17.4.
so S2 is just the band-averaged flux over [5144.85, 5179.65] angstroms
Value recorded 18.7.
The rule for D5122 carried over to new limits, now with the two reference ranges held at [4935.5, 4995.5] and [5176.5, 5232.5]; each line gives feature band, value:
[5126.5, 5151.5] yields 1.0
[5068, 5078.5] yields 1.3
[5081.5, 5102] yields 2.2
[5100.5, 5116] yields 1.1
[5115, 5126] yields 1.0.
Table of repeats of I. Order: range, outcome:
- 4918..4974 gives 21.4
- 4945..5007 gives 21.9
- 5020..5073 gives 18.6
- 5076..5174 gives 17.9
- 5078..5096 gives 17.6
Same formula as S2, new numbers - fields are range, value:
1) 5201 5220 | 18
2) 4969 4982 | 18.8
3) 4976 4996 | 19.5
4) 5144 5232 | 18.4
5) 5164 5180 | 18.4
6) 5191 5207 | 18.4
